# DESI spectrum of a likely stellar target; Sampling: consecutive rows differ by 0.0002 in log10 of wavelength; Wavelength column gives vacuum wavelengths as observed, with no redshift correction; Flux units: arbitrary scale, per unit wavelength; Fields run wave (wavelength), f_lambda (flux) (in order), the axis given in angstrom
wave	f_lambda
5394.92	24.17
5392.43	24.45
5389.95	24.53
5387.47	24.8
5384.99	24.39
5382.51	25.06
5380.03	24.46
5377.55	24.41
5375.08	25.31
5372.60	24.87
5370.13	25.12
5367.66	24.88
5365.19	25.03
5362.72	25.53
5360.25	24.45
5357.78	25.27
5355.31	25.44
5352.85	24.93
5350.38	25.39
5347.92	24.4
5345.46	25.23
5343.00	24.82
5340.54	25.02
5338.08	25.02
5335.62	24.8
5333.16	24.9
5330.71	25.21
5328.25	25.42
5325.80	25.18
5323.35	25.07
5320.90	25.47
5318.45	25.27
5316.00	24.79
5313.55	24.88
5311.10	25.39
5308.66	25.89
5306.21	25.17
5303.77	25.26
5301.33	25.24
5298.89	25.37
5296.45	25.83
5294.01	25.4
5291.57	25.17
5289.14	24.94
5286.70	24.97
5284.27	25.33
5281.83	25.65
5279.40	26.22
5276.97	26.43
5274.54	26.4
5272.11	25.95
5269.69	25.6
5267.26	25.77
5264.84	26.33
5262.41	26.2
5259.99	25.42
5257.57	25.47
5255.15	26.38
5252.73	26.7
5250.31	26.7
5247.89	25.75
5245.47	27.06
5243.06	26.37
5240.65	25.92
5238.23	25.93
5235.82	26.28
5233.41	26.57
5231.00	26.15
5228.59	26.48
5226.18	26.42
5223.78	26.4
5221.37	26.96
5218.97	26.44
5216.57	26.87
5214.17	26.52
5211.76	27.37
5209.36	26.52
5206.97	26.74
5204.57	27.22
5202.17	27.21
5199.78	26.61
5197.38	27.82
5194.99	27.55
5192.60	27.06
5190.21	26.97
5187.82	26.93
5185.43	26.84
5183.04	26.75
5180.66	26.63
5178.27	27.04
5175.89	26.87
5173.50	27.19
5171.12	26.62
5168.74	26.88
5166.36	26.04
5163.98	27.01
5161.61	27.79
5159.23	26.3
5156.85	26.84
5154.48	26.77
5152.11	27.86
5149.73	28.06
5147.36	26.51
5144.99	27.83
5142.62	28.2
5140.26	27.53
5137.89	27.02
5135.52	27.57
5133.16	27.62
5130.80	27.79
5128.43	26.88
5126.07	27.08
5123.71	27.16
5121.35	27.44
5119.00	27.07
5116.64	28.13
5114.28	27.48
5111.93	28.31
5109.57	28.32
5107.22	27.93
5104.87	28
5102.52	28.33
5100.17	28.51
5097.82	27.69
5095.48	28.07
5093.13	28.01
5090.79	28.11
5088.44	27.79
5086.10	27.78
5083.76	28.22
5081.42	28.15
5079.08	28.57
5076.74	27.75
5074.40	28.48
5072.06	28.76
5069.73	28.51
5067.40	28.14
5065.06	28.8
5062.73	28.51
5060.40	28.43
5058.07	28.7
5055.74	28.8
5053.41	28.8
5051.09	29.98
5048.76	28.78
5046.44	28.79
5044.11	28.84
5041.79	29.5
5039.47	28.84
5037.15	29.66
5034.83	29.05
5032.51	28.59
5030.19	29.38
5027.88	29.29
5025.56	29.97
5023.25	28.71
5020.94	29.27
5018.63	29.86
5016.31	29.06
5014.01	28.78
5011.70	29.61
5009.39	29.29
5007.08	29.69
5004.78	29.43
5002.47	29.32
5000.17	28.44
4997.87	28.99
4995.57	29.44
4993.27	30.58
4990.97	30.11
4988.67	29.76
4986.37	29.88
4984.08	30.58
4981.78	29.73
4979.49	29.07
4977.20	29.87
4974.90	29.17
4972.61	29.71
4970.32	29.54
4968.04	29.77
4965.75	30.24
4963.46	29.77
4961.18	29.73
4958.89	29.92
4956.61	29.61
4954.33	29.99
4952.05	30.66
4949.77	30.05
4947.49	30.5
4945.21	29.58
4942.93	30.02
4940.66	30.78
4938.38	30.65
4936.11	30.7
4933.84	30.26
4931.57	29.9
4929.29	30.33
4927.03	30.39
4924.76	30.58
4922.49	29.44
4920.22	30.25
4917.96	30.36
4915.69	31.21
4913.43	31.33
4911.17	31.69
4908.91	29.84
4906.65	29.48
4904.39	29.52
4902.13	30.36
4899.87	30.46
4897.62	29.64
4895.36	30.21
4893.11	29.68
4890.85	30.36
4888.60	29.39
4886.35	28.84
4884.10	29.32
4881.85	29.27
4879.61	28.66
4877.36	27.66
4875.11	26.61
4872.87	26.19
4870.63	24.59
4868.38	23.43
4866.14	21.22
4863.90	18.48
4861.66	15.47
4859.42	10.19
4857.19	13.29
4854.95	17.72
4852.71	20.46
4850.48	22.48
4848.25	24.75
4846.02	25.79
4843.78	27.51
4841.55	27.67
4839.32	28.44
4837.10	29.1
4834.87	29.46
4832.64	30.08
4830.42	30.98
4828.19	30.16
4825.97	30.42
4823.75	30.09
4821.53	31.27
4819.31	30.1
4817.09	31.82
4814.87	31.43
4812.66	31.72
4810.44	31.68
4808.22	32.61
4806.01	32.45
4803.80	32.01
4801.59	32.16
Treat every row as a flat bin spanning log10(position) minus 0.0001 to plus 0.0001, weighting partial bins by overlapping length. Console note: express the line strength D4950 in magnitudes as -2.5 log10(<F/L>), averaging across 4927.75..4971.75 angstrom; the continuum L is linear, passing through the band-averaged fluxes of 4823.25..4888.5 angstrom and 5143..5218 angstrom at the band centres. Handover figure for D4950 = -0.17 mag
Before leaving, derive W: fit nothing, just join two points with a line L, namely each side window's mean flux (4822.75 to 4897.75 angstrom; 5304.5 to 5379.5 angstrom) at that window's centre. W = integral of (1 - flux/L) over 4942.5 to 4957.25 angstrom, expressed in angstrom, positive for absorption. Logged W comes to -2.6 angstrom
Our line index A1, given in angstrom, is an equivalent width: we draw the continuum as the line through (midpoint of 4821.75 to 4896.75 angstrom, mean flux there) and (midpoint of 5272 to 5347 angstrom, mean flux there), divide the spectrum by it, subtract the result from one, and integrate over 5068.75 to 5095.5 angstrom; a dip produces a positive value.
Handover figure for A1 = -2.8 angstrom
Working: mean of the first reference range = 25.8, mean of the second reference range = 25.3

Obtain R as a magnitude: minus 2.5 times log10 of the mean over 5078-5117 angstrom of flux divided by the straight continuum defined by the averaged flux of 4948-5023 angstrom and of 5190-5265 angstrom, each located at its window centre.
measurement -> 0.01 mag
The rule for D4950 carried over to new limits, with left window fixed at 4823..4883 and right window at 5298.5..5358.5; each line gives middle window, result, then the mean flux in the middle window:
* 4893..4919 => -0.218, 30.3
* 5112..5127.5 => -0.102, 27.5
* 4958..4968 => -0.199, 29.9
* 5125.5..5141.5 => -0.098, 27.4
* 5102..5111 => -0.129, 28.1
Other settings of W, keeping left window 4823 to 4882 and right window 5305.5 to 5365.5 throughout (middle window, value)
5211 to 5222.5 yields -0.8 angstrom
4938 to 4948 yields -2.2 angstrom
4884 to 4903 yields -3.9 angstrom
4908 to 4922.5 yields -3.5 angstrom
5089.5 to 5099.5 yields -1.2 angstrom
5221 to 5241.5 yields -1.1 angstrom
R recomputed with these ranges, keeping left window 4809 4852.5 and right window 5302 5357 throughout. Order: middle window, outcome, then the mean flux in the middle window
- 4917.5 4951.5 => -0.08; 30.3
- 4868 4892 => 0.03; 27.8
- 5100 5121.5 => -0.04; 28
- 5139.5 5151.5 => -0.04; 27.6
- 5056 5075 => -0.05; 28.6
